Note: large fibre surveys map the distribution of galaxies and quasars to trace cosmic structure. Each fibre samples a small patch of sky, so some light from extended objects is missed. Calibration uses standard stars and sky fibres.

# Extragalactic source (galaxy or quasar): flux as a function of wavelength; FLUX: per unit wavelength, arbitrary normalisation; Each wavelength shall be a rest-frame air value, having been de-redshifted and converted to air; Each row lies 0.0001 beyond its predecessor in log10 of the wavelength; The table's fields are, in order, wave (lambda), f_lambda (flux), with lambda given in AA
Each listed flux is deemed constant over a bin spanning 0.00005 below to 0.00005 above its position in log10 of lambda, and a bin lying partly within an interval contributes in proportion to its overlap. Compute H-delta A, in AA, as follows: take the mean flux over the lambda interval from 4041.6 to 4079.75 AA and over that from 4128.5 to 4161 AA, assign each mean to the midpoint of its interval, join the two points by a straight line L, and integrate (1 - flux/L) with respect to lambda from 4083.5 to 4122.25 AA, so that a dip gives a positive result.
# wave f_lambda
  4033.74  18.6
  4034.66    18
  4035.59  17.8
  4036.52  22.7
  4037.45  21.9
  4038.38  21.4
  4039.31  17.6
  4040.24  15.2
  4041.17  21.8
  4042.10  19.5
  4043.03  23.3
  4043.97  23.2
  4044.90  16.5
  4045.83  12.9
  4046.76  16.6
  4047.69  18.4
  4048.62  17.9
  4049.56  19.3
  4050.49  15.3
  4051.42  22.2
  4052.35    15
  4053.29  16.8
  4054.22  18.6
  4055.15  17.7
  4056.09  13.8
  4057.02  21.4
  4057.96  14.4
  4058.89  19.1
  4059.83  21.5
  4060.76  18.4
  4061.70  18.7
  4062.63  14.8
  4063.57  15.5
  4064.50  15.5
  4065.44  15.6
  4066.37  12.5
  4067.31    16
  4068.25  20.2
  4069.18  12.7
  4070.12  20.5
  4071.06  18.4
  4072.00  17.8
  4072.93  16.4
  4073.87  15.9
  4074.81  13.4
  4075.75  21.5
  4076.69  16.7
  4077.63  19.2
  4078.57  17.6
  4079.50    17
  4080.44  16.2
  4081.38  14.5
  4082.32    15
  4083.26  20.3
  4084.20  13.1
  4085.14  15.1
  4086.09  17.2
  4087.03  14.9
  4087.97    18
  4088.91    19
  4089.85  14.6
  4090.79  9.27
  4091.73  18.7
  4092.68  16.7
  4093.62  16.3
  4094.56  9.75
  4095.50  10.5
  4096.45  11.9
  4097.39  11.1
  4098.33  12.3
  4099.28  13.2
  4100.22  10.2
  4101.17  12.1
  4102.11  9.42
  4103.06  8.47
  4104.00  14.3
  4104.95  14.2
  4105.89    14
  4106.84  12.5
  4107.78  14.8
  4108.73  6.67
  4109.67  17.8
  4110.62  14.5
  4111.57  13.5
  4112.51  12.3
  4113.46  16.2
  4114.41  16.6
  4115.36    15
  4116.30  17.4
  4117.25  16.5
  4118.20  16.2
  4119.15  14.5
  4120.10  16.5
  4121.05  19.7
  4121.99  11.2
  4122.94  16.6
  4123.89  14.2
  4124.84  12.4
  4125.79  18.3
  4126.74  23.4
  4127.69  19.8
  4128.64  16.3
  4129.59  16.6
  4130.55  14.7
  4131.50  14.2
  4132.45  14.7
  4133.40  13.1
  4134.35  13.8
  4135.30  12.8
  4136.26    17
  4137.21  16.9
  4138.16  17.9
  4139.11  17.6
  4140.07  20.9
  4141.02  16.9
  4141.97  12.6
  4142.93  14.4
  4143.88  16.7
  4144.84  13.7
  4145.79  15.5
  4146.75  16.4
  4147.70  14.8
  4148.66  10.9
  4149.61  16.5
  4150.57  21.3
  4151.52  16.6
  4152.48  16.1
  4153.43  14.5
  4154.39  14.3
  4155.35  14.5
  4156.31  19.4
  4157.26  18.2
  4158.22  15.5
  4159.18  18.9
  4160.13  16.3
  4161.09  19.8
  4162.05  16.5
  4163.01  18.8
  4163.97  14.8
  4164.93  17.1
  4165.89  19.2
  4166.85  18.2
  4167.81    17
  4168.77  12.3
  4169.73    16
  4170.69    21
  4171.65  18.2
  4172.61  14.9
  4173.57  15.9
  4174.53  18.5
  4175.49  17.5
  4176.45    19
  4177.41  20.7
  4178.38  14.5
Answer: 6.1 AA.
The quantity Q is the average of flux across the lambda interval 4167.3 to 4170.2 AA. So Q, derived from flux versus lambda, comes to 15.1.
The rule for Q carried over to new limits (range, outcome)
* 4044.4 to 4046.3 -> 14.9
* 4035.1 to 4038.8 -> 20.9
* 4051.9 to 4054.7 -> 16.8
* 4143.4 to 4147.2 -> 15.6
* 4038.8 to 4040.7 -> 16.5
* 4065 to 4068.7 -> 16.1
